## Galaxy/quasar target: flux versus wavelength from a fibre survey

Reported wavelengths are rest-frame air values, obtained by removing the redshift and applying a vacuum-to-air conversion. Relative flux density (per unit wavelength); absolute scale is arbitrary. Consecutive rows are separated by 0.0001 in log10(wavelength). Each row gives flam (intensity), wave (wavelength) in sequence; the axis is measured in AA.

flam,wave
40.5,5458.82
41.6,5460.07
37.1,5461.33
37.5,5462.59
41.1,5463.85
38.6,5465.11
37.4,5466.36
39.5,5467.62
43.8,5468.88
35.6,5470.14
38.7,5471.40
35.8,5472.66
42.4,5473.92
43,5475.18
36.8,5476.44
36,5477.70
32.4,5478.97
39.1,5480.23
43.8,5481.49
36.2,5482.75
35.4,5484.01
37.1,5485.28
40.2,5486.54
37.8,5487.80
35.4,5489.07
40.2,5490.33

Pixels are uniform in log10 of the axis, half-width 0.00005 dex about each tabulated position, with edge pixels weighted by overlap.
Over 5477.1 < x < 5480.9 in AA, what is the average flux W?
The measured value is 35.9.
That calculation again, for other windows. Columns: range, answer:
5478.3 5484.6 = 37.4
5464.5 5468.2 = 38.6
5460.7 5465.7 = 38.5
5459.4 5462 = 39.4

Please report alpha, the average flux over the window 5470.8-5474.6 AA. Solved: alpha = 39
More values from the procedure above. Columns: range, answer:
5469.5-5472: 37.1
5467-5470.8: 39.6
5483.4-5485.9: 36.2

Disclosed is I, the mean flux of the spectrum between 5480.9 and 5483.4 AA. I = 40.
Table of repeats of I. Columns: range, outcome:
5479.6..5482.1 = 41.5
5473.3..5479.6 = 38.1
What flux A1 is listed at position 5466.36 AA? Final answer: 37.4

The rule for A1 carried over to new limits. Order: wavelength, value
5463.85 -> 41.1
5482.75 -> 36.2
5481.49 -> 43.8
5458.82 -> 40.5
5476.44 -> 36.8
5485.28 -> 37.1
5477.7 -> 36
